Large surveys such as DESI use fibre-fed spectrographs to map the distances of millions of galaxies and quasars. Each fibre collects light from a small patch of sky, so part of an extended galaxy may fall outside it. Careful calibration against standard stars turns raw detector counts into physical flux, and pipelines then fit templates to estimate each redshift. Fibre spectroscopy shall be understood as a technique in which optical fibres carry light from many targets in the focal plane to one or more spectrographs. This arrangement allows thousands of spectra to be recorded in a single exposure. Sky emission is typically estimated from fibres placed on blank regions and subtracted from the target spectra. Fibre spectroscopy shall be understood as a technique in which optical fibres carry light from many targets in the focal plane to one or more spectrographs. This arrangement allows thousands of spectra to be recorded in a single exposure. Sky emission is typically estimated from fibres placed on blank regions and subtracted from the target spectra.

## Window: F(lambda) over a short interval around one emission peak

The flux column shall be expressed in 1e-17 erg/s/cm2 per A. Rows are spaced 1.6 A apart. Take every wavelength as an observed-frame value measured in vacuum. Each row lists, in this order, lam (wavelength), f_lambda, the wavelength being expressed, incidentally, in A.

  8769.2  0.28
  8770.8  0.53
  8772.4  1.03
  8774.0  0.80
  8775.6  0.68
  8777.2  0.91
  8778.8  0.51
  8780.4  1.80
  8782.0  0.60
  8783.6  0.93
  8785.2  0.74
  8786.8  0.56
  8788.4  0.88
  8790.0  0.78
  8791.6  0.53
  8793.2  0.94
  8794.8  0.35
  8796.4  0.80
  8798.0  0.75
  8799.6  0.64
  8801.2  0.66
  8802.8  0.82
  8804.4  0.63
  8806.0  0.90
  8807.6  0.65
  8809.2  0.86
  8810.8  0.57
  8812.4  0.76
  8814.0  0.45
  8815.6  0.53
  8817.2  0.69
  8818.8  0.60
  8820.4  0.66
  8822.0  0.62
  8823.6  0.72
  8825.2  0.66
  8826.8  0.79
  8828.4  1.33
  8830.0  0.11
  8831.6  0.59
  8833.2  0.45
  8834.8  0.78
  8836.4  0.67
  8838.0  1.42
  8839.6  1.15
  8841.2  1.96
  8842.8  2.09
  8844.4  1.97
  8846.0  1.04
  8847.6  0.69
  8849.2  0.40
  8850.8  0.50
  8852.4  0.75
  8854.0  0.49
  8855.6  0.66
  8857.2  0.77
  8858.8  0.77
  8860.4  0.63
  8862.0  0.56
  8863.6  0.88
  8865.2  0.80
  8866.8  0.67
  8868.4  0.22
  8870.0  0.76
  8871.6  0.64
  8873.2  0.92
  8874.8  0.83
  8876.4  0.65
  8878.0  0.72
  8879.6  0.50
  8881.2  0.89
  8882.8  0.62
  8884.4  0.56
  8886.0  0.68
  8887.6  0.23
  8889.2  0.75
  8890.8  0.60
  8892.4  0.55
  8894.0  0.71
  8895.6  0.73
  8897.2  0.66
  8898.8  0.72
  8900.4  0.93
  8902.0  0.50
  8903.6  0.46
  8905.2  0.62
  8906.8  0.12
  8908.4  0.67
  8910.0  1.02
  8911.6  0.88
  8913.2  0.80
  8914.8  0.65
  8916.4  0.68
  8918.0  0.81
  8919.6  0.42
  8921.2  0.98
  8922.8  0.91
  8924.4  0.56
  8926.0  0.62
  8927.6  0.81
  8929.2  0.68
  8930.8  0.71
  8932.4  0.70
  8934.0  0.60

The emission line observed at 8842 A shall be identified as H-beta 4861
